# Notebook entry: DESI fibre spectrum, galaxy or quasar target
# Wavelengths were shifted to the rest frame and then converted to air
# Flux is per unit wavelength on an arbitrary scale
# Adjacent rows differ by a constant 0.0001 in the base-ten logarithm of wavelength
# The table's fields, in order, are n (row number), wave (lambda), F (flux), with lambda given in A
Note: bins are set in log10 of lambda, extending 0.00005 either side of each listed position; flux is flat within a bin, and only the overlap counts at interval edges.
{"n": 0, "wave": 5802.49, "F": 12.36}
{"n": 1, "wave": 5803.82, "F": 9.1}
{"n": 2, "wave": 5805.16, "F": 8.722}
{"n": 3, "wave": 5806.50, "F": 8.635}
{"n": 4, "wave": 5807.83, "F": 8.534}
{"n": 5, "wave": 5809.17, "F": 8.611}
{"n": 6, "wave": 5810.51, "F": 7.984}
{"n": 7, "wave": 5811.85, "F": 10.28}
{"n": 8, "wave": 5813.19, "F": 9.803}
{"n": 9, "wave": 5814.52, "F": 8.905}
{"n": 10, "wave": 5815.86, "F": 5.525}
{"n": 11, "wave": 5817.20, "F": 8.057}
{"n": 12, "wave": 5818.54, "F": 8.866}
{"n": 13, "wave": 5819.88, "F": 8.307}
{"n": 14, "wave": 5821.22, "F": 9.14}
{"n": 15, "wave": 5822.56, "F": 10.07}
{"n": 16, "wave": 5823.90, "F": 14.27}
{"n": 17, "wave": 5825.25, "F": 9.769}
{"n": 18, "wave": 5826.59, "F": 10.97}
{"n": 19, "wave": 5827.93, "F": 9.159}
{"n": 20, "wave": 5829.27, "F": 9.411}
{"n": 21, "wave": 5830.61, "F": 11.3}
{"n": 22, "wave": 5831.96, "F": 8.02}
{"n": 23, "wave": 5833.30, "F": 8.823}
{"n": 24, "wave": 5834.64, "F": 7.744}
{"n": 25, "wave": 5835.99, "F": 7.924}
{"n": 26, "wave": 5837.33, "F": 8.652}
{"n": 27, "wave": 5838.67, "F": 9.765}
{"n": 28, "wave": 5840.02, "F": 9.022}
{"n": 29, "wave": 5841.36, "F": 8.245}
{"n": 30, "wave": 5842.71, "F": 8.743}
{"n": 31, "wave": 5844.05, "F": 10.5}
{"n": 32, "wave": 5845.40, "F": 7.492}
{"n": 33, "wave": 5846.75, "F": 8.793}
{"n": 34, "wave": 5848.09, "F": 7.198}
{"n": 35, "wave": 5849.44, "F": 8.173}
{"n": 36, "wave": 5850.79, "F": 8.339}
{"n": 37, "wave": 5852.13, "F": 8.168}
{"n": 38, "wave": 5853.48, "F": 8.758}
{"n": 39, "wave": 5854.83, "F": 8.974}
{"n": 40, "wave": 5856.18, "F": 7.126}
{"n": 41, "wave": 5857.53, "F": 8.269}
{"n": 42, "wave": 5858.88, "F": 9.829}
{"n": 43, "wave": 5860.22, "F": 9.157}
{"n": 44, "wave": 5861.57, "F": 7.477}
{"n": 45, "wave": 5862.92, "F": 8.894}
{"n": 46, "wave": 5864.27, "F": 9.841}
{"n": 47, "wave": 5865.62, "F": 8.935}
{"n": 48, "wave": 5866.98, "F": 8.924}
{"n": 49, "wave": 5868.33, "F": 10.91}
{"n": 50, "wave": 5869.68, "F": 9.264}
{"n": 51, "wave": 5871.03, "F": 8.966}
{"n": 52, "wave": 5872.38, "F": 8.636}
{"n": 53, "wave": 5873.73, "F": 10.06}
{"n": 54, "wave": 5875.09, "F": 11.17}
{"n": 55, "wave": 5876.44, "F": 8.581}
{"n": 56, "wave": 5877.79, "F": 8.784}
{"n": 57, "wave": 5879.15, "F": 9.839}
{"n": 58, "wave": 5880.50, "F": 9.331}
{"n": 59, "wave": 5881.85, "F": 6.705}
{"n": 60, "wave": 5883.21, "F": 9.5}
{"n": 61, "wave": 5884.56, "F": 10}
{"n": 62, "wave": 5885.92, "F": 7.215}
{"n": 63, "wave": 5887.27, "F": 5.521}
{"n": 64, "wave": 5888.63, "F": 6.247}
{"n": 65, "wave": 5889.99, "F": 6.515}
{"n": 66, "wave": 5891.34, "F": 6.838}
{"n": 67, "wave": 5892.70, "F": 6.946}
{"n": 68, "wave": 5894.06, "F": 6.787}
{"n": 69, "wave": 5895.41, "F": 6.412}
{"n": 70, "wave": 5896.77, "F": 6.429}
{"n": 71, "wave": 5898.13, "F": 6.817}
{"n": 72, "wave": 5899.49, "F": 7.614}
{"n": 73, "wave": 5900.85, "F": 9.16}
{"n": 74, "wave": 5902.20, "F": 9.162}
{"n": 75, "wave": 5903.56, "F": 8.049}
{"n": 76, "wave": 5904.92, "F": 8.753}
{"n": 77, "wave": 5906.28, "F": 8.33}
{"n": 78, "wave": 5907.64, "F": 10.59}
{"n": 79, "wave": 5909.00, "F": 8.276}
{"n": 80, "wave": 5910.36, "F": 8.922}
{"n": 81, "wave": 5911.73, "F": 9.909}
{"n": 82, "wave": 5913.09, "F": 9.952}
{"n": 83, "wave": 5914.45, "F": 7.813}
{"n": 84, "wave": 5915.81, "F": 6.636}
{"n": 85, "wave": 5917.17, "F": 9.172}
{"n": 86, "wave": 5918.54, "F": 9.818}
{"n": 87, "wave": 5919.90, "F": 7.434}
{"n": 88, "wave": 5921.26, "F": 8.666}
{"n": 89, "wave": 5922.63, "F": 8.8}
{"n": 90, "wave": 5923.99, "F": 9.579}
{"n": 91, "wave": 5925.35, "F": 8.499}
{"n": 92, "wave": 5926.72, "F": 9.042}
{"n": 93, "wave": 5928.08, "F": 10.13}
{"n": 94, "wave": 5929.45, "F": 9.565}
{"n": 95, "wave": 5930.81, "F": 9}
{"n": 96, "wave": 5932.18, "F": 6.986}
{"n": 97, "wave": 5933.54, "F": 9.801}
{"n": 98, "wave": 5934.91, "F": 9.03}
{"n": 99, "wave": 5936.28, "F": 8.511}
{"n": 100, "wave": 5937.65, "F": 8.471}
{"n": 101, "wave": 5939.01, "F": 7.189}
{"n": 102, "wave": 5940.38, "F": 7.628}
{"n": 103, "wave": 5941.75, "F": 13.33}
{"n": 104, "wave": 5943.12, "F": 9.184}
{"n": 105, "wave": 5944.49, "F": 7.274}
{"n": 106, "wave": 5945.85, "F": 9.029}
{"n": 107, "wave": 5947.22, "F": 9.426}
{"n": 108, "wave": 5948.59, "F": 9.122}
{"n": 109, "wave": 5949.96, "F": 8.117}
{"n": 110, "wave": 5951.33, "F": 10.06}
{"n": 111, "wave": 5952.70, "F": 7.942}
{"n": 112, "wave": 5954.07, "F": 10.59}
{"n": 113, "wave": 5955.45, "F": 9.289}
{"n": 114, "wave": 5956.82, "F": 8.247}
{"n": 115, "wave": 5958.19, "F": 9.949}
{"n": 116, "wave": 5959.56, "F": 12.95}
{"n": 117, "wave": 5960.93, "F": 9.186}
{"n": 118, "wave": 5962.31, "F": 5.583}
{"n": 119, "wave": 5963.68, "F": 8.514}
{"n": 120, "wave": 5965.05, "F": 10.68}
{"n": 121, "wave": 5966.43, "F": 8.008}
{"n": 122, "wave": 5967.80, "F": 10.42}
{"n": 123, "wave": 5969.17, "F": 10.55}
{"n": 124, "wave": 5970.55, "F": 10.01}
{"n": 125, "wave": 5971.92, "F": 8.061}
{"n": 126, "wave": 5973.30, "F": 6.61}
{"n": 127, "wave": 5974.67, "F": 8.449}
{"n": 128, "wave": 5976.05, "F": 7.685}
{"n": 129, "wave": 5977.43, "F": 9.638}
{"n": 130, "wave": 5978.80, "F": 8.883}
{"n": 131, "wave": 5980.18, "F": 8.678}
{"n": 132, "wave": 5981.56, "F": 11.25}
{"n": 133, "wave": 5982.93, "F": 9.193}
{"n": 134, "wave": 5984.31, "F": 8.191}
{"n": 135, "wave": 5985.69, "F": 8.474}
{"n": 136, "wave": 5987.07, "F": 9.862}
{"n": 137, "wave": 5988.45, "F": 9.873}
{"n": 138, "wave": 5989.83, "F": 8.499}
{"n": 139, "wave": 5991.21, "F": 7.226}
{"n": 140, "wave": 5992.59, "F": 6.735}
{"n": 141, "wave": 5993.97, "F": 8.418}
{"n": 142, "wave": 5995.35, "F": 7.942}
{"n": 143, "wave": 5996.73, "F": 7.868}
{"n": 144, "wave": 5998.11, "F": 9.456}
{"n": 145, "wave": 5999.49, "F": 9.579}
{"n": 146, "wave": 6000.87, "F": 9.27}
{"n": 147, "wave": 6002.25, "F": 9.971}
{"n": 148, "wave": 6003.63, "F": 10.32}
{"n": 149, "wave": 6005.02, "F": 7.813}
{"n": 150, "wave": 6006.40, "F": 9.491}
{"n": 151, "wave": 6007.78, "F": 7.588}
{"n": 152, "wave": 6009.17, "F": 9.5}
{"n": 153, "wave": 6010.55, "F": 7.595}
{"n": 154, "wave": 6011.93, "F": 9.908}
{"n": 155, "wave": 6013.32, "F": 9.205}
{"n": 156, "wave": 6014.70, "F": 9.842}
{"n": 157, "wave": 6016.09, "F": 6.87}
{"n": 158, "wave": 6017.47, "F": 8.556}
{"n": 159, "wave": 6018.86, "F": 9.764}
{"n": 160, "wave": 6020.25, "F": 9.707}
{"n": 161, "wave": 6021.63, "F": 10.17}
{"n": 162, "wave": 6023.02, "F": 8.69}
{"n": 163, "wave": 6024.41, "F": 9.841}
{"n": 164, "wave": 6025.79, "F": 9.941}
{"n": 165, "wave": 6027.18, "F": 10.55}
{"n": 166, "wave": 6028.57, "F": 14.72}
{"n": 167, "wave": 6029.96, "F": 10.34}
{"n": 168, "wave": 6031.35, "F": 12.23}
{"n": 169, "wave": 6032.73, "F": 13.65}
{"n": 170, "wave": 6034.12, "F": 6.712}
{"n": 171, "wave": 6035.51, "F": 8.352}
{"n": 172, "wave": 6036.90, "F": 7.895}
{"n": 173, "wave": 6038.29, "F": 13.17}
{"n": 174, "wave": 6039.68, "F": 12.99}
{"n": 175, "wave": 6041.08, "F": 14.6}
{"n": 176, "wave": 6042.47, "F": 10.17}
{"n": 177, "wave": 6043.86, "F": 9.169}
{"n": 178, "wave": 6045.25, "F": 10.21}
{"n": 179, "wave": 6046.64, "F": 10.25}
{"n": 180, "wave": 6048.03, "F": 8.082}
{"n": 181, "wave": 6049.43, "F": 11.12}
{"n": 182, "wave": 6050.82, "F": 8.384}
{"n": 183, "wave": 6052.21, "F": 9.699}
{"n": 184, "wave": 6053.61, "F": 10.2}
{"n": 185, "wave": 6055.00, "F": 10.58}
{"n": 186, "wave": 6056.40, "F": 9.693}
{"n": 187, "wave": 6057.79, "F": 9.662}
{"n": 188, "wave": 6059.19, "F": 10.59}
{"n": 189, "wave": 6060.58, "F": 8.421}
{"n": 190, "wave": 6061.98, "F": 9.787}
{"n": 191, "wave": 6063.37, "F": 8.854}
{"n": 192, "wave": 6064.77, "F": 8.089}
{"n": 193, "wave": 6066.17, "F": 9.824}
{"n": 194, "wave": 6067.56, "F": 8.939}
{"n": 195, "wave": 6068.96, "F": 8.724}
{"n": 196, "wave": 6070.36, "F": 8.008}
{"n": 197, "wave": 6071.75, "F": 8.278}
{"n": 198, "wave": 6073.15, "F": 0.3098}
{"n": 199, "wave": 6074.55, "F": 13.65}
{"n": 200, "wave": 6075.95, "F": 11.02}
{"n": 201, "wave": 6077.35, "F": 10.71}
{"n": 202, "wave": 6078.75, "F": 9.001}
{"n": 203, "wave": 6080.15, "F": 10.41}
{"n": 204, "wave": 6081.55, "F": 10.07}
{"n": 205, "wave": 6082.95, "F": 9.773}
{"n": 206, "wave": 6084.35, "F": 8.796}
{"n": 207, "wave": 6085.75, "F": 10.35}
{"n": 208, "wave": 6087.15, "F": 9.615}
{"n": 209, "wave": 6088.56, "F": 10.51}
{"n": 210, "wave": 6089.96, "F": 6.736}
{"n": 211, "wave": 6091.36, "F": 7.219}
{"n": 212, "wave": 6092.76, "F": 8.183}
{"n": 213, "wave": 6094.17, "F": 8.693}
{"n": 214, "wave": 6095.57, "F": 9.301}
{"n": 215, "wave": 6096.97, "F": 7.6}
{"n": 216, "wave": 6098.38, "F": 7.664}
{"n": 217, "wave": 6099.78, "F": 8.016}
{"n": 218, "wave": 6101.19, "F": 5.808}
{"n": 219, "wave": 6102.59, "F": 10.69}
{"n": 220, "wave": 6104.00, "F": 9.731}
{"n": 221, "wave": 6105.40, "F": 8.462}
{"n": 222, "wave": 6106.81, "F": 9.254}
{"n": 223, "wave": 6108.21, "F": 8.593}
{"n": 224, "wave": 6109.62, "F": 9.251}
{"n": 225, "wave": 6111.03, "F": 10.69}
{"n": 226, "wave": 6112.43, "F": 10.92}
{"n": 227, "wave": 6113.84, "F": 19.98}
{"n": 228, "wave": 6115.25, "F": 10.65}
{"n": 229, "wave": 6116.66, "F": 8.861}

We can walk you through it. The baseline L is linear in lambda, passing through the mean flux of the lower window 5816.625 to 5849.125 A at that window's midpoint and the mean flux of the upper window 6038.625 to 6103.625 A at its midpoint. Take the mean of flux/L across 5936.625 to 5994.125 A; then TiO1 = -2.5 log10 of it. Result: 0.04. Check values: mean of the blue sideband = 9.17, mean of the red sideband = 9.33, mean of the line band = 8.97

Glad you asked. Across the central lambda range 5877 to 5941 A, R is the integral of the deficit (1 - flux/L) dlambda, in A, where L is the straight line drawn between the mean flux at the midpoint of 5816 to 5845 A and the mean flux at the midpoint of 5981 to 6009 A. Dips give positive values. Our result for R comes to 5.4 A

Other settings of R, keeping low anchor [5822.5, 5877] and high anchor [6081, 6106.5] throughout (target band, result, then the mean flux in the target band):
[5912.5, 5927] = 0.6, 8.66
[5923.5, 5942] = 0.1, 8.95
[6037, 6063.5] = -4.4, 10.3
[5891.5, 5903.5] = 2.1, 7.42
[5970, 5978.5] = 0.5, 8.41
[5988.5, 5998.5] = 0.9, 8.1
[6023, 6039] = -3.2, 10.6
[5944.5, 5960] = -0.7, 9.37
